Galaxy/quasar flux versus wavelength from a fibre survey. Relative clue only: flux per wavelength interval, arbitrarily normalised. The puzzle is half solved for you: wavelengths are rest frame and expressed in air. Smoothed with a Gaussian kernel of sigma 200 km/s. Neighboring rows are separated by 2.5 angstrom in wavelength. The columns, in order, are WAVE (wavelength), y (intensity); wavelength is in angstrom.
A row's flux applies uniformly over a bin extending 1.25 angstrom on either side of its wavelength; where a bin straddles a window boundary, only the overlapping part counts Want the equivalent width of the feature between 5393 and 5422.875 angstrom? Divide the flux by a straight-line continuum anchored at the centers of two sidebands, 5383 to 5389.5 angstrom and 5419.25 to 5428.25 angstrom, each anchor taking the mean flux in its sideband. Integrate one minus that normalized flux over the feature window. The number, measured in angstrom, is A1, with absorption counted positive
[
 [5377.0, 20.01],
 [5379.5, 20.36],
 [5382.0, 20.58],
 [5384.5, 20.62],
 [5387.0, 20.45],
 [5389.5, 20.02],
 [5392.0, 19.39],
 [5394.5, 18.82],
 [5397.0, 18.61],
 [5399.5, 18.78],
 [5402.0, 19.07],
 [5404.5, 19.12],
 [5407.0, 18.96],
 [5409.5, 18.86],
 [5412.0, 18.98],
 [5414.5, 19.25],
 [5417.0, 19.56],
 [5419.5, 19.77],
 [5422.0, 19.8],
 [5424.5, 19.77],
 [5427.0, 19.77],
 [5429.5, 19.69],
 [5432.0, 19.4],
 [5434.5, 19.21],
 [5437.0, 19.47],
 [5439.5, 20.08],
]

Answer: 1.4 angstrom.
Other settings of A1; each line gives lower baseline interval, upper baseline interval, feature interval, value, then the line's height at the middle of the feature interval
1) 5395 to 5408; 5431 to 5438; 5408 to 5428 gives -0.3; 19.1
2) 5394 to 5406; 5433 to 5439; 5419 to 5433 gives -0.3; 19.3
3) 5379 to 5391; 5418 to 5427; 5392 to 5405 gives 0.8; 20.2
